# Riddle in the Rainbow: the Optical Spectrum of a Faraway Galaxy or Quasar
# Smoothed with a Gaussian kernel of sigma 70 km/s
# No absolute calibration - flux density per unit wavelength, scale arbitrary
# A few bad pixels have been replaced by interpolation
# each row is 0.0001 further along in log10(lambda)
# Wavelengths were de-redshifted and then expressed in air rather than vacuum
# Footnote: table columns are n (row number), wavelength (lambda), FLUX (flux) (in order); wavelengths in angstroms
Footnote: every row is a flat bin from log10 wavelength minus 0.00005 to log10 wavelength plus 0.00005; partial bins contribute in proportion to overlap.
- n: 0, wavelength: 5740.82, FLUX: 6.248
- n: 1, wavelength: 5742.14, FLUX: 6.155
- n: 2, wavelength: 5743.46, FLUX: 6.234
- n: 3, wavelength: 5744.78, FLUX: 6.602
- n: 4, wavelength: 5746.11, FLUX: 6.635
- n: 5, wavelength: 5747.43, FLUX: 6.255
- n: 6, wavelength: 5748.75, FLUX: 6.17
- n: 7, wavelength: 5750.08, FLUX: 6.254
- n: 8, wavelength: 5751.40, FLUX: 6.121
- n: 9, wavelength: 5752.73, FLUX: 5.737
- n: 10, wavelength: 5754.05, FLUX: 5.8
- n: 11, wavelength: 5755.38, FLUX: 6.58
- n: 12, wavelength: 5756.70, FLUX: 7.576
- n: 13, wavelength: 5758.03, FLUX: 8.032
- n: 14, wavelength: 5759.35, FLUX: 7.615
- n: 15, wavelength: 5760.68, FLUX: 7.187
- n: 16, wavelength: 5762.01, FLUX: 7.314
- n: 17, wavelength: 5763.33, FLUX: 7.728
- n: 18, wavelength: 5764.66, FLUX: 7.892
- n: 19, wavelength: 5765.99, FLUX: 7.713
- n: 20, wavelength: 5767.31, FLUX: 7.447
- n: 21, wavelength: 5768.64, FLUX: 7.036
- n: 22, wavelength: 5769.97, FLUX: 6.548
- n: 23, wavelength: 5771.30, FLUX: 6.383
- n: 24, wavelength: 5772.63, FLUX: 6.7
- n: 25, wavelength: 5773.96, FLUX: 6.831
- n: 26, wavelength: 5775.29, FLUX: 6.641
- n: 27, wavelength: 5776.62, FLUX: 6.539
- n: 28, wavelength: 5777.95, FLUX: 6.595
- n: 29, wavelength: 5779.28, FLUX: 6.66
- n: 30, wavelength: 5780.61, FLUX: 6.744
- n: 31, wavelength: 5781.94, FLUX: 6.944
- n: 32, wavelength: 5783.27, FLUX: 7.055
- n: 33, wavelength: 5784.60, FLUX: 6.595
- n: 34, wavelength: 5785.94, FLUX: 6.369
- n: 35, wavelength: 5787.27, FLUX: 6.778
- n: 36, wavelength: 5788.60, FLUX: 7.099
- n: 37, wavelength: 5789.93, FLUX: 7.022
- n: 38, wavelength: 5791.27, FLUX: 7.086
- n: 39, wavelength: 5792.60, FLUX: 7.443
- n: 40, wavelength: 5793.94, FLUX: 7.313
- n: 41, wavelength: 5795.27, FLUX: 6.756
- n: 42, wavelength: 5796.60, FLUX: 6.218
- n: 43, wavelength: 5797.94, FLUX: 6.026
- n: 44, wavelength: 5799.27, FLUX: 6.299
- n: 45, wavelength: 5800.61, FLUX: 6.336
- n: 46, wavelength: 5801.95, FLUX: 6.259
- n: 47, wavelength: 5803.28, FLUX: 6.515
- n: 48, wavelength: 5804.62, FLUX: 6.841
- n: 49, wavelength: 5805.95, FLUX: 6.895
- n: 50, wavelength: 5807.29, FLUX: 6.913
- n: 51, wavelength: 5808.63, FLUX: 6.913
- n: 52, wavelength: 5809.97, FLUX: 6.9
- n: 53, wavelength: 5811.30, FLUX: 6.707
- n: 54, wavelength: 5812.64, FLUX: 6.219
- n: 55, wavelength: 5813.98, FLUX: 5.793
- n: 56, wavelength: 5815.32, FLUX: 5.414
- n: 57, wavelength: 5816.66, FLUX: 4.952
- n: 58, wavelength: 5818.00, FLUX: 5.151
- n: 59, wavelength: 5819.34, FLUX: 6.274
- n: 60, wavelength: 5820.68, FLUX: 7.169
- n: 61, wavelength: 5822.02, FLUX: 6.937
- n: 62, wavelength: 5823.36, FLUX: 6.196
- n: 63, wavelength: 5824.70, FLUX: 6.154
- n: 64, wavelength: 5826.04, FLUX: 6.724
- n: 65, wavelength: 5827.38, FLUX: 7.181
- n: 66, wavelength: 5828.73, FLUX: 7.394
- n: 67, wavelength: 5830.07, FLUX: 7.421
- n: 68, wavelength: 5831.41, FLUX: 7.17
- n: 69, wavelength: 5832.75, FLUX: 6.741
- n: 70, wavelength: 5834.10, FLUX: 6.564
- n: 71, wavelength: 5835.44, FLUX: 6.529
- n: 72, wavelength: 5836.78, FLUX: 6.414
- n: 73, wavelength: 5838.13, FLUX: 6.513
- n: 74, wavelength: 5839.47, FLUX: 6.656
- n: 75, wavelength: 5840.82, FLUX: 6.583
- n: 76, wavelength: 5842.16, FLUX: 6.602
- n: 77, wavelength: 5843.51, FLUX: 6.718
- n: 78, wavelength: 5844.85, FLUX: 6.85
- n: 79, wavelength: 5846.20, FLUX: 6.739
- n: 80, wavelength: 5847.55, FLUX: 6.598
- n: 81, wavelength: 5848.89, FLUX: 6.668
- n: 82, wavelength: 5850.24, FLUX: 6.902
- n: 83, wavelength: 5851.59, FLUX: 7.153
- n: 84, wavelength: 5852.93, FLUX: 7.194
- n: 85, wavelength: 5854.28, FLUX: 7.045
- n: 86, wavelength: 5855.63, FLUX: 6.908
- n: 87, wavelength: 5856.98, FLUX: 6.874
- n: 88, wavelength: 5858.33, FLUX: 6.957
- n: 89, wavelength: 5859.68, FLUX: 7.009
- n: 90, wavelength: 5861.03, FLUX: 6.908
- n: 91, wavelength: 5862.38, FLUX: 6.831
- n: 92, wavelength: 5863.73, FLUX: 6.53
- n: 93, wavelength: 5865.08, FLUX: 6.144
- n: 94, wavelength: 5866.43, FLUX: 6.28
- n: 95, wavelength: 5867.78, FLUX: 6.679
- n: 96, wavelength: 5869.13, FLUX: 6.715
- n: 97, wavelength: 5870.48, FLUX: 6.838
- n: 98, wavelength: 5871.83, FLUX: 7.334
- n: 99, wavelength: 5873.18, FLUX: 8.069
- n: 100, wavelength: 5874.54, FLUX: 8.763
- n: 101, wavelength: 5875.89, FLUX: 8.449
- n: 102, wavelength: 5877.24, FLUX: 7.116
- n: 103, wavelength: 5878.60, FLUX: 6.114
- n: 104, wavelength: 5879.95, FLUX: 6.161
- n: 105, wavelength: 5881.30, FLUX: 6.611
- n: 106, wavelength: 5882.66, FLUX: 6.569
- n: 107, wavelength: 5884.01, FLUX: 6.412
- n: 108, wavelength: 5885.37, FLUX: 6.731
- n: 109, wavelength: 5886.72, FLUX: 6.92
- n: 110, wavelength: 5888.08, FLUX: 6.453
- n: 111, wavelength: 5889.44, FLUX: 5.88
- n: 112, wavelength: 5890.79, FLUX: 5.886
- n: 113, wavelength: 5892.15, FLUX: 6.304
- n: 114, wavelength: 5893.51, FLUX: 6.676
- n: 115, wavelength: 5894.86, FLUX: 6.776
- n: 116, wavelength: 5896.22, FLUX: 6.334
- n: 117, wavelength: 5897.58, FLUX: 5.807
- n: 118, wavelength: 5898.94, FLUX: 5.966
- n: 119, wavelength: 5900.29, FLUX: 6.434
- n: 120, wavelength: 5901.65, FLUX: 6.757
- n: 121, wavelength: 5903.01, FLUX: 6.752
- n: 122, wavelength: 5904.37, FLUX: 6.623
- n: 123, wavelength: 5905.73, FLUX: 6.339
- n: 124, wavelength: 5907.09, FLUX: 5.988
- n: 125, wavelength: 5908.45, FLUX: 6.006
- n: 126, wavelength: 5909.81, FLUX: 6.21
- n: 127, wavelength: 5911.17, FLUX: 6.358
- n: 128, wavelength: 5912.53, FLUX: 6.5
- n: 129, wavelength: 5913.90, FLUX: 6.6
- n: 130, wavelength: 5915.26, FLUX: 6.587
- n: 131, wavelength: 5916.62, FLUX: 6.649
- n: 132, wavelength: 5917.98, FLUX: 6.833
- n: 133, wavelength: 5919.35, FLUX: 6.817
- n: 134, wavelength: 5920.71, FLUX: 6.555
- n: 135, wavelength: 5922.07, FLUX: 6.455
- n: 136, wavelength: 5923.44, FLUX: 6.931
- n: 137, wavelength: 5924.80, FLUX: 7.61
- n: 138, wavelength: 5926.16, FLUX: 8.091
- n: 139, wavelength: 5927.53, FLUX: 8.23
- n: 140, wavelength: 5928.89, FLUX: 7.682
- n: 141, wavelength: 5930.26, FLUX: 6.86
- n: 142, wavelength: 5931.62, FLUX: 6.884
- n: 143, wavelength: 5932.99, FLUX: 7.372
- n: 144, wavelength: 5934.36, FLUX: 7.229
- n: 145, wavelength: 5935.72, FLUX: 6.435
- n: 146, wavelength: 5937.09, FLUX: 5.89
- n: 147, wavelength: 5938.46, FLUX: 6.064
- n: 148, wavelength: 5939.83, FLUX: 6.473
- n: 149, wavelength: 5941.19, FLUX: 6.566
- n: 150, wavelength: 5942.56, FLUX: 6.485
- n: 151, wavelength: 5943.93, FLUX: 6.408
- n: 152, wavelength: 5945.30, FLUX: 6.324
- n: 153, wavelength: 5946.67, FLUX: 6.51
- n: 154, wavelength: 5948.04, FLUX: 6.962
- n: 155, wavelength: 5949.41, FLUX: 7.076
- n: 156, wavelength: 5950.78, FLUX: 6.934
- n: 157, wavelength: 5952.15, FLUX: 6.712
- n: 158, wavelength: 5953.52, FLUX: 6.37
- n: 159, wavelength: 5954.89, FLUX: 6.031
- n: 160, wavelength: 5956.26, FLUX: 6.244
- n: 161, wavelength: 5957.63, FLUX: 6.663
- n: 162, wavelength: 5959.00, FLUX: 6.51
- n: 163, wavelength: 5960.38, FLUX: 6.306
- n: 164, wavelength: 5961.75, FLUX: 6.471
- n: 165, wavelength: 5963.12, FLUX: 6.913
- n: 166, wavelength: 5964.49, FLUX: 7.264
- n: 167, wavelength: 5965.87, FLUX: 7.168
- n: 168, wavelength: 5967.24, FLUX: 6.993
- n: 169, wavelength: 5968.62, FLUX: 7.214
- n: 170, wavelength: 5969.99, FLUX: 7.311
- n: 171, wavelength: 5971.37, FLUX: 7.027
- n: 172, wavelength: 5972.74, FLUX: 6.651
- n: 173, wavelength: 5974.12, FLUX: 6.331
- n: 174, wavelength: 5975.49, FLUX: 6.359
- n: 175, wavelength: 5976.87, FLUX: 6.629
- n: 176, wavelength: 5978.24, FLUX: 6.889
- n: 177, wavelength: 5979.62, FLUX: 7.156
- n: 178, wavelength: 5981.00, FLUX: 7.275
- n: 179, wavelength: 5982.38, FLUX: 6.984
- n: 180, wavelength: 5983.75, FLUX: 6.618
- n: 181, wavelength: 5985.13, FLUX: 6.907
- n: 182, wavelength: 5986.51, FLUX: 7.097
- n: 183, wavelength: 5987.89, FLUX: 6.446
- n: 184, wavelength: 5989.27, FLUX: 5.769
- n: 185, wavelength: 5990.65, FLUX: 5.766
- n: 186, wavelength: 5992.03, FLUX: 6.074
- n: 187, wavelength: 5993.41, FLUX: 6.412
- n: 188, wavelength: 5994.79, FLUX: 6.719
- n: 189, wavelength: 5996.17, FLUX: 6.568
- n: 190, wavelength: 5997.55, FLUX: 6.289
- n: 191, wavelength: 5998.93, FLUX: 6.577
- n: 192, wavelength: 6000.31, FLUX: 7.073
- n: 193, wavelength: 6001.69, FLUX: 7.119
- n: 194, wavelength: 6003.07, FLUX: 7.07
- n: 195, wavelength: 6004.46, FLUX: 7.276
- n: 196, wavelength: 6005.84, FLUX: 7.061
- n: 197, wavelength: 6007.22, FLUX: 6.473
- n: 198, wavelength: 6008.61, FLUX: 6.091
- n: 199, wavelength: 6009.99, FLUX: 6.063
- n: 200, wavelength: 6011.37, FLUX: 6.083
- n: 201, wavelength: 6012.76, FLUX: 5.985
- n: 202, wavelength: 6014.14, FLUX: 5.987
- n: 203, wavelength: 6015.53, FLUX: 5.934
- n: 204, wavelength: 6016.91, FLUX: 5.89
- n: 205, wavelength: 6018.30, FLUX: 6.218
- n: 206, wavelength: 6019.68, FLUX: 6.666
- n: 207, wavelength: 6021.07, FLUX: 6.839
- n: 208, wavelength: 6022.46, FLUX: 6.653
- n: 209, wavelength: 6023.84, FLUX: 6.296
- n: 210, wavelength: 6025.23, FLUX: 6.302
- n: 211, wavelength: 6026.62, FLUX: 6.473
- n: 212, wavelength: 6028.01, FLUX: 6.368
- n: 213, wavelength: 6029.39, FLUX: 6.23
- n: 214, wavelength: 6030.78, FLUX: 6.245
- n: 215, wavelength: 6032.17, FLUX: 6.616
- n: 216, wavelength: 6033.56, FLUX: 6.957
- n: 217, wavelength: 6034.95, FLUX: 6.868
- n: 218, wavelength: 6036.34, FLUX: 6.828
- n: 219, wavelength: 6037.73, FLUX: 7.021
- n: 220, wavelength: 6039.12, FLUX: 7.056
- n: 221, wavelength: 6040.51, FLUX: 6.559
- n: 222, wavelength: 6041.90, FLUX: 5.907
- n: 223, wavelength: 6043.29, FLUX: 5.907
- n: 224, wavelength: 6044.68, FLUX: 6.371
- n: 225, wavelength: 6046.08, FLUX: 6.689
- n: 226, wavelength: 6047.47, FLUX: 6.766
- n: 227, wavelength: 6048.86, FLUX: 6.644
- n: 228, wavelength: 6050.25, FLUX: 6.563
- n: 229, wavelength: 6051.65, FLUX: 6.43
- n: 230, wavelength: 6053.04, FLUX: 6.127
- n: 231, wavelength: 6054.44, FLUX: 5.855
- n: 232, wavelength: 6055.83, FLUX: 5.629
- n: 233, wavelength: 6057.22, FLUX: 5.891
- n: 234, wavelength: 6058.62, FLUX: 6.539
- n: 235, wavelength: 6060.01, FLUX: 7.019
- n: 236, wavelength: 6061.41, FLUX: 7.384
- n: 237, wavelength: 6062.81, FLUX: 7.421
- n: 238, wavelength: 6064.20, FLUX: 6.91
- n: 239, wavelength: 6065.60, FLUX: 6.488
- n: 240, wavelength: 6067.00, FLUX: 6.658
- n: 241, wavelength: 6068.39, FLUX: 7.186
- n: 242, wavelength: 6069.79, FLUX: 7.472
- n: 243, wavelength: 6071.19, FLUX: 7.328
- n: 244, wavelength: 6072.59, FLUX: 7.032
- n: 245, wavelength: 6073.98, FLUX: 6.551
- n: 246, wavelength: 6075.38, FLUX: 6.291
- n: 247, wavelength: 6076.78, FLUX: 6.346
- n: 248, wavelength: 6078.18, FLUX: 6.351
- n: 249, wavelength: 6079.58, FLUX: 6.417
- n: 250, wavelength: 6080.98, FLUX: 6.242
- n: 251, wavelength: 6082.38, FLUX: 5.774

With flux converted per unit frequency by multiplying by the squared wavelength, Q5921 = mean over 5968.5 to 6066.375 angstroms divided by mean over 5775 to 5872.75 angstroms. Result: 1.0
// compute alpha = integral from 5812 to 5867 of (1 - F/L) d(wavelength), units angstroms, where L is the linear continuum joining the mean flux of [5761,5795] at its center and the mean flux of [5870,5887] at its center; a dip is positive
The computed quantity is 3.4 angstroms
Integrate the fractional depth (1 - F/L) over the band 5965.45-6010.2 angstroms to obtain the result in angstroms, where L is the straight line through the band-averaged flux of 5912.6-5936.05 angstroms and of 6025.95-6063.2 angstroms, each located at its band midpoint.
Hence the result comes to 0.4 angstroms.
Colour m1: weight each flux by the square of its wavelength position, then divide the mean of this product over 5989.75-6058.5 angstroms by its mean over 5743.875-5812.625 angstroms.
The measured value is 1.03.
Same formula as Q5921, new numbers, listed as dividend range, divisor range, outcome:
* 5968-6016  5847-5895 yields 1.01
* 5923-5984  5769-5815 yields 1.08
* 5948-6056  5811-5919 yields 1.04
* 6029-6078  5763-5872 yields 1.07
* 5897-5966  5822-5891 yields 1.00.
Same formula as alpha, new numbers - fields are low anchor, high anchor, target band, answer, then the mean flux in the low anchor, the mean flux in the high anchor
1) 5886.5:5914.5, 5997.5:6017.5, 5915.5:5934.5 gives -2.28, 6.35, 6.47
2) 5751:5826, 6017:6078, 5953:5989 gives -0.73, 6.7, 6.59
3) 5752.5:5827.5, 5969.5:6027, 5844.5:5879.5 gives -1.70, 6.72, 6.55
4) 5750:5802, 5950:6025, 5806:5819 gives 1.25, 6.84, 6.6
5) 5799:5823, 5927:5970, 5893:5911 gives 0.72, 6.36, 6.75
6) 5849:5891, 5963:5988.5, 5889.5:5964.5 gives 2.90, 6.86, 6.91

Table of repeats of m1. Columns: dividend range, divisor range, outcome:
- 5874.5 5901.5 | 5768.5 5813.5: 1.01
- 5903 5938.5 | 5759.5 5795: 1.02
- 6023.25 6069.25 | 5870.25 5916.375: 1.04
